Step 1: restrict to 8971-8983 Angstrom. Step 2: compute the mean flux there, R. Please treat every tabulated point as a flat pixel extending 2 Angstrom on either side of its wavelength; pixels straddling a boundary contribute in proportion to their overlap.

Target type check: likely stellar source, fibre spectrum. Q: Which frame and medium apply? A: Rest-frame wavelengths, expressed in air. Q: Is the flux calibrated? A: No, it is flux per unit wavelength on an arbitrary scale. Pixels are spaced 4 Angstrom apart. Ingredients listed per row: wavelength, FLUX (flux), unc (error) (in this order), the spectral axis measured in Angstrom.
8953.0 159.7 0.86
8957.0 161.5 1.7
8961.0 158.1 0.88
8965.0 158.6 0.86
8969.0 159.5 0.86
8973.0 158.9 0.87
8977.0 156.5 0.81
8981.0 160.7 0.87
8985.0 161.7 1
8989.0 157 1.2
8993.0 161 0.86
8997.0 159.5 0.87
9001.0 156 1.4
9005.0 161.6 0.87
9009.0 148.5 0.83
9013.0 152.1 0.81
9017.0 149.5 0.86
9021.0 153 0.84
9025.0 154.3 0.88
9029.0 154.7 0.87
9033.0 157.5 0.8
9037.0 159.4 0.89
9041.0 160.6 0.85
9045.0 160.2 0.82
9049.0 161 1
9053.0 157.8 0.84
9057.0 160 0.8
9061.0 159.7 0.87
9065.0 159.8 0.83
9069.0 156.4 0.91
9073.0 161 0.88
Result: 159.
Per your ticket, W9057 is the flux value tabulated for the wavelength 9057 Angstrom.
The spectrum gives 160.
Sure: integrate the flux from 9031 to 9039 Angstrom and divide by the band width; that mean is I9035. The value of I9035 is 158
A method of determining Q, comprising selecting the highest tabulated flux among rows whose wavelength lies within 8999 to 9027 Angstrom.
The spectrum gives 161.6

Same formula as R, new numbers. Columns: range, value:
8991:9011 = 157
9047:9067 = 160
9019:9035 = 155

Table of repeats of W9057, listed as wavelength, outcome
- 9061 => 159.7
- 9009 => 148.5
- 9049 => 161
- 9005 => 161.6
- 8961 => 158.1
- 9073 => 161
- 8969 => 159.5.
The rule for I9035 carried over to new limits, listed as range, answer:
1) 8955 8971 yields 159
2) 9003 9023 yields 153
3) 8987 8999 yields 159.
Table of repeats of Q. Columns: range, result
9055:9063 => 160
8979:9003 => 161.7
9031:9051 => 161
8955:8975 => 161.5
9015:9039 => 159.4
